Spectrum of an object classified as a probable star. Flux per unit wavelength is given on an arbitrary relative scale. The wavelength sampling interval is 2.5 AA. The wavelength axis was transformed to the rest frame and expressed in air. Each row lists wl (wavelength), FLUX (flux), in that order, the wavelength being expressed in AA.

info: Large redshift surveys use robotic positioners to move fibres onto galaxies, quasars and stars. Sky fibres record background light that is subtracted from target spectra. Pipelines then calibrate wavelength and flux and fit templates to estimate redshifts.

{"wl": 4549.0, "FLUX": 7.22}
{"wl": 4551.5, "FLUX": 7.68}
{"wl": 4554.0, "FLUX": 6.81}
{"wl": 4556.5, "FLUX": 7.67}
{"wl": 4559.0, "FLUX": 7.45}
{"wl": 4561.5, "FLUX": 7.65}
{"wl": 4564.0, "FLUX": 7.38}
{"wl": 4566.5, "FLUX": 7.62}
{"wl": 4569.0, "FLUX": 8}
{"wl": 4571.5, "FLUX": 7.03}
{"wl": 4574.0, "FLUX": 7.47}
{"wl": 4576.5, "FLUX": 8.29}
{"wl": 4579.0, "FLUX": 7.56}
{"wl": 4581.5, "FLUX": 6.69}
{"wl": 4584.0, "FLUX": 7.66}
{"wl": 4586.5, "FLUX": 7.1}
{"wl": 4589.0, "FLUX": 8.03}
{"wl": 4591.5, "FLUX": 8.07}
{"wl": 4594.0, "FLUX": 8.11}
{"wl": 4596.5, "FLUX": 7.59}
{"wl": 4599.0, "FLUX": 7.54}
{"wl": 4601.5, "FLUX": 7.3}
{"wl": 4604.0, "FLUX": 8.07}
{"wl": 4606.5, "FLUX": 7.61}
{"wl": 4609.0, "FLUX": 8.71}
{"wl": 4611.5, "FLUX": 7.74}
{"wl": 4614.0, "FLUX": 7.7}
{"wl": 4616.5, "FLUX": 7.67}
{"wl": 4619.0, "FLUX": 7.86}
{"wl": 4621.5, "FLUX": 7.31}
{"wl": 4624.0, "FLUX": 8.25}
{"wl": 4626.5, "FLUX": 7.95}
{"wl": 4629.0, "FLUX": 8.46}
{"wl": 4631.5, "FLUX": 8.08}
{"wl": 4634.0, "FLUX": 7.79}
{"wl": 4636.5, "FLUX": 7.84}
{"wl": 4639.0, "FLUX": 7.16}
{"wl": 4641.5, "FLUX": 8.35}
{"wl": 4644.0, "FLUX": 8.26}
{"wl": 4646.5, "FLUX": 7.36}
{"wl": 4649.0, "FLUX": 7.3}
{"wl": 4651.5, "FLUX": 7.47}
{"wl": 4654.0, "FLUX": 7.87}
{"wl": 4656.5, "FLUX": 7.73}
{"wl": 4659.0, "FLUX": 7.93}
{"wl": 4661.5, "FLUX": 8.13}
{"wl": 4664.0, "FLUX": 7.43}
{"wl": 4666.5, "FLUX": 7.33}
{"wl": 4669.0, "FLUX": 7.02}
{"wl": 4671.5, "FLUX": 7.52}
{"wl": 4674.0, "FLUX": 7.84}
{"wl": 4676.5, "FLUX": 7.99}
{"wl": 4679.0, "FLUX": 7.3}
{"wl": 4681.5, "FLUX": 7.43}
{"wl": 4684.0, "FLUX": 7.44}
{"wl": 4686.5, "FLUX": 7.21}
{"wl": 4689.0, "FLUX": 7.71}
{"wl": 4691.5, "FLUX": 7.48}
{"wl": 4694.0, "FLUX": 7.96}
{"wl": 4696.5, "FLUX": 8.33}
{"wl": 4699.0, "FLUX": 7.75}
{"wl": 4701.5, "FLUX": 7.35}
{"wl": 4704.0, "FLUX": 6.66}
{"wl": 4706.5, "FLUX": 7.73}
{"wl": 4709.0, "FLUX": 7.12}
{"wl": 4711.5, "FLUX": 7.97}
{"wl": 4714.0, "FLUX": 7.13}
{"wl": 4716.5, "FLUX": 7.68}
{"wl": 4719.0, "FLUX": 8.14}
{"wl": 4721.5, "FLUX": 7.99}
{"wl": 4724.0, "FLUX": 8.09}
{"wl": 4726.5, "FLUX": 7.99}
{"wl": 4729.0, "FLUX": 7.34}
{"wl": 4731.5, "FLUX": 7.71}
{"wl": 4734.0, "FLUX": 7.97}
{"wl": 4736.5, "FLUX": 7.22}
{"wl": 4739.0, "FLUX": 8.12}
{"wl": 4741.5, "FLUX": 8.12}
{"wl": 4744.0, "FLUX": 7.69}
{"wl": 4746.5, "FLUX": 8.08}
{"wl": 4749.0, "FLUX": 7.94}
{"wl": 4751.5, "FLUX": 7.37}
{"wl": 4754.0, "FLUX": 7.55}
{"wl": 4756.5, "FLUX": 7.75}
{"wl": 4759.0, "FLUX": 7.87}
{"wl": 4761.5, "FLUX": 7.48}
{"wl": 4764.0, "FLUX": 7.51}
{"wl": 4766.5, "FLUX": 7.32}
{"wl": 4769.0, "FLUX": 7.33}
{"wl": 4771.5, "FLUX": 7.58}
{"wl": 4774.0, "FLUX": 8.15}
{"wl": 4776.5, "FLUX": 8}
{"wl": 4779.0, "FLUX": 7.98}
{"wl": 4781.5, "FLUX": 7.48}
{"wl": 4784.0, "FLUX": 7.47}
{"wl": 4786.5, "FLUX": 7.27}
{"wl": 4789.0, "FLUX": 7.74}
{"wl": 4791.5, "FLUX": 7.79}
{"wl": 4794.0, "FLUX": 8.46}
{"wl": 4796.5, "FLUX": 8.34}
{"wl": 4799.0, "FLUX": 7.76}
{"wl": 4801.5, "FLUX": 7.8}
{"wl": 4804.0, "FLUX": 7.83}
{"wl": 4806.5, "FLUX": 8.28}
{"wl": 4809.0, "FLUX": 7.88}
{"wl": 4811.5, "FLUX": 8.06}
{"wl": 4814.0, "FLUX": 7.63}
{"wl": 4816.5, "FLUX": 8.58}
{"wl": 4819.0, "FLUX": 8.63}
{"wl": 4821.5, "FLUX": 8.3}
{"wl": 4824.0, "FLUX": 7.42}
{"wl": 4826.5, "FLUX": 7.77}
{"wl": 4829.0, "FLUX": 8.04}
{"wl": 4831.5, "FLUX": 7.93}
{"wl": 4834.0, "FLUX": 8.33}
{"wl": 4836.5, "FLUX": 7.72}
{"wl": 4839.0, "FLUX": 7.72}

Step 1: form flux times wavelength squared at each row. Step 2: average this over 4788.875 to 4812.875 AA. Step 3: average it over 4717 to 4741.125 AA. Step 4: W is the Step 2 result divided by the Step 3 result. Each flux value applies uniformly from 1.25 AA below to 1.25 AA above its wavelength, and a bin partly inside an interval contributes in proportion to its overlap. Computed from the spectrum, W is 1.1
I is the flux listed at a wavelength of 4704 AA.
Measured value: 6.66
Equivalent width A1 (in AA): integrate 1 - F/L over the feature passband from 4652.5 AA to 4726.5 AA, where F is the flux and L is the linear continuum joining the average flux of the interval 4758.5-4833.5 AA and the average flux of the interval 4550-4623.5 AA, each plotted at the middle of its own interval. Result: 1.1 AA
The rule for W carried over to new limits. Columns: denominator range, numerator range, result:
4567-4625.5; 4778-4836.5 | 1.13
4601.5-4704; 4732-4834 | 1.07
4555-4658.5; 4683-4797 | 1.06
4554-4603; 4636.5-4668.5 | 1.05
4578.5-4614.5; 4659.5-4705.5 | 1.02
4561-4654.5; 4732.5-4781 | 1.07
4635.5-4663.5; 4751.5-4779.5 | 1.04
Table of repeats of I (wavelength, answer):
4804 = 7.83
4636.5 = 7.84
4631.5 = 8.08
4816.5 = 8.58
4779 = 7.98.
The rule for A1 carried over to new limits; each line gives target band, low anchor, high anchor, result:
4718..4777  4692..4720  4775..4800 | -0.3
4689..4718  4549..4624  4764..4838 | 0.7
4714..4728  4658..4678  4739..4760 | -0.2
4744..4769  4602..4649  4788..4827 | 1.1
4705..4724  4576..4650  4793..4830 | 0.5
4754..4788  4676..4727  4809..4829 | 1.1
